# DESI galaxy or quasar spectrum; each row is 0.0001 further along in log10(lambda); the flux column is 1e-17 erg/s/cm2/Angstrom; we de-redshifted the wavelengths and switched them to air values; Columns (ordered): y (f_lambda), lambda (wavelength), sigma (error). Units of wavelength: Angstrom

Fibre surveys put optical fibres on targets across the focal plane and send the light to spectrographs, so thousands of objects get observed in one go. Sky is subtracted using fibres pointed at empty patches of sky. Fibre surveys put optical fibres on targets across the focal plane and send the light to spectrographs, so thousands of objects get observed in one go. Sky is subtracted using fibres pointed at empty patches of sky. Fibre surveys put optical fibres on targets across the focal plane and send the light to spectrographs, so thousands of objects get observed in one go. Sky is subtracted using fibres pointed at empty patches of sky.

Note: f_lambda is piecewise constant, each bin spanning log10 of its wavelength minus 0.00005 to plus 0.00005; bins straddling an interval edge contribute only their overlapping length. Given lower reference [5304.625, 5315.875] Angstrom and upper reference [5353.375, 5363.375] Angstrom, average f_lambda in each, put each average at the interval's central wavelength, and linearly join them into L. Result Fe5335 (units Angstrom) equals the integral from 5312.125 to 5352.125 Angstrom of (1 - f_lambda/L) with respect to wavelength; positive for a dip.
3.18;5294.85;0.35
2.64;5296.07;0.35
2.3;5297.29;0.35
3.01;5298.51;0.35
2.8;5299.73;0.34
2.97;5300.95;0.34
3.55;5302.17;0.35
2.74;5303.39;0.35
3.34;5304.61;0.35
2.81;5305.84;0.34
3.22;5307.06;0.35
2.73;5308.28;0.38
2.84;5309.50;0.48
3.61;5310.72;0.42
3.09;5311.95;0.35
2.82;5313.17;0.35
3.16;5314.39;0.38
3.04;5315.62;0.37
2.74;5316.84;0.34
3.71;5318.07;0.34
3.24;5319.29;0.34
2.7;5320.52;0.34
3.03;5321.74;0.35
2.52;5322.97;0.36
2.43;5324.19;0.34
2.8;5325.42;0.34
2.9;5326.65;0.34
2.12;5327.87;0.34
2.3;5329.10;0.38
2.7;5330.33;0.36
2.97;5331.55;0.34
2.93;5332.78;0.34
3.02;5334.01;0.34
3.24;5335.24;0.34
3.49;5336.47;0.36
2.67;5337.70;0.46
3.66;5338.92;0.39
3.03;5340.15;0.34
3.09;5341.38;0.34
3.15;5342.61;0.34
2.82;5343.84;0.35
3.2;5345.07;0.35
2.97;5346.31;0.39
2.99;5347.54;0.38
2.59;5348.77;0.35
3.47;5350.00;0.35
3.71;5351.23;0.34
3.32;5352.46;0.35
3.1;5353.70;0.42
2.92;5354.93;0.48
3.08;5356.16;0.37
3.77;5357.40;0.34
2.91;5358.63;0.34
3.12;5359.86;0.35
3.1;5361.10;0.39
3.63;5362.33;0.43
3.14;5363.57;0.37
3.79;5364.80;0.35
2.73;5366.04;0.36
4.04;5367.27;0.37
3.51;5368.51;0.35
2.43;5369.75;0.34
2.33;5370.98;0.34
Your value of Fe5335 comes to 1.8 Angstrom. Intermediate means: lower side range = 3.05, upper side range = 3.2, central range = 2.98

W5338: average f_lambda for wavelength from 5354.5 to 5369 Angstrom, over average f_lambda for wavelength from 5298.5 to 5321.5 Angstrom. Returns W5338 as 1.08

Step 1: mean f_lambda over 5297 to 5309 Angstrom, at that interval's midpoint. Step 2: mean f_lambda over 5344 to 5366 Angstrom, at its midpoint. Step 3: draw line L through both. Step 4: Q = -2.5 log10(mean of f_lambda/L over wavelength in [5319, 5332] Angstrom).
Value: 0.14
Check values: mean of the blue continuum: 2.96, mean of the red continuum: 3.2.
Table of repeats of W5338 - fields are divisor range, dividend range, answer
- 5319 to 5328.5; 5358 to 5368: 1.23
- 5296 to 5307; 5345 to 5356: 1.07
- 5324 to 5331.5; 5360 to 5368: 1.31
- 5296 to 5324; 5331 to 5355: 1.05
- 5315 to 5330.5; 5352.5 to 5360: 1.14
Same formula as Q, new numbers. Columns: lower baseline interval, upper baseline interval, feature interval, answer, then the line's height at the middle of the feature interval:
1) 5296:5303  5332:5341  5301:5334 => 0.03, 3.02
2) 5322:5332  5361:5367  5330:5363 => -0.05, 2.99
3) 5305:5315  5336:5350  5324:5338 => 0.09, 3.06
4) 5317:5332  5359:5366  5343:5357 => 0.00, 3.12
